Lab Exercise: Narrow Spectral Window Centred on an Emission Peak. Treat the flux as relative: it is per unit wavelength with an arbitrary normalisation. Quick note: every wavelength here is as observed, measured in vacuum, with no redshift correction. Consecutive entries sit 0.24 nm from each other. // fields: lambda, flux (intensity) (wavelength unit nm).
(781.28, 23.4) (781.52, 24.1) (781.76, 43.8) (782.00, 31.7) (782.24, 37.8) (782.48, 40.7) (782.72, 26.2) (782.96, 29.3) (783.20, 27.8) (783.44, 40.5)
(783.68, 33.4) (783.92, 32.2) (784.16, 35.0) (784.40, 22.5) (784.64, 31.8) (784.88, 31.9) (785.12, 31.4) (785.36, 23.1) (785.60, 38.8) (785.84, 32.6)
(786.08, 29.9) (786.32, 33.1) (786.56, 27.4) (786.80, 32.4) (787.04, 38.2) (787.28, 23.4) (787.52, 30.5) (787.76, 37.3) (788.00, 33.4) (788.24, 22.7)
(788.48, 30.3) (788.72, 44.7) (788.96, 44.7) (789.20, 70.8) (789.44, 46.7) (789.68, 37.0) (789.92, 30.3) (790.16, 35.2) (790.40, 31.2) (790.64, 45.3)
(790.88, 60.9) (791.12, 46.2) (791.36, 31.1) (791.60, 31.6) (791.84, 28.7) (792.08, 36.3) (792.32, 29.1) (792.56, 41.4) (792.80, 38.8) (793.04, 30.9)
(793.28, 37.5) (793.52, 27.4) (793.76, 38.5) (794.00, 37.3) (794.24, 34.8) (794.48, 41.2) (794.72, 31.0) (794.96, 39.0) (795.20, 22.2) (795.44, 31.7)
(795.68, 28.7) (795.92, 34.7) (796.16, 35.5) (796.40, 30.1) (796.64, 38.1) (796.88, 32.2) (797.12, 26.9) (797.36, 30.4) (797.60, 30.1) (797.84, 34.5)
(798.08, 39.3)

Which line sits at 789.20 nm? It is [S II] 6716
